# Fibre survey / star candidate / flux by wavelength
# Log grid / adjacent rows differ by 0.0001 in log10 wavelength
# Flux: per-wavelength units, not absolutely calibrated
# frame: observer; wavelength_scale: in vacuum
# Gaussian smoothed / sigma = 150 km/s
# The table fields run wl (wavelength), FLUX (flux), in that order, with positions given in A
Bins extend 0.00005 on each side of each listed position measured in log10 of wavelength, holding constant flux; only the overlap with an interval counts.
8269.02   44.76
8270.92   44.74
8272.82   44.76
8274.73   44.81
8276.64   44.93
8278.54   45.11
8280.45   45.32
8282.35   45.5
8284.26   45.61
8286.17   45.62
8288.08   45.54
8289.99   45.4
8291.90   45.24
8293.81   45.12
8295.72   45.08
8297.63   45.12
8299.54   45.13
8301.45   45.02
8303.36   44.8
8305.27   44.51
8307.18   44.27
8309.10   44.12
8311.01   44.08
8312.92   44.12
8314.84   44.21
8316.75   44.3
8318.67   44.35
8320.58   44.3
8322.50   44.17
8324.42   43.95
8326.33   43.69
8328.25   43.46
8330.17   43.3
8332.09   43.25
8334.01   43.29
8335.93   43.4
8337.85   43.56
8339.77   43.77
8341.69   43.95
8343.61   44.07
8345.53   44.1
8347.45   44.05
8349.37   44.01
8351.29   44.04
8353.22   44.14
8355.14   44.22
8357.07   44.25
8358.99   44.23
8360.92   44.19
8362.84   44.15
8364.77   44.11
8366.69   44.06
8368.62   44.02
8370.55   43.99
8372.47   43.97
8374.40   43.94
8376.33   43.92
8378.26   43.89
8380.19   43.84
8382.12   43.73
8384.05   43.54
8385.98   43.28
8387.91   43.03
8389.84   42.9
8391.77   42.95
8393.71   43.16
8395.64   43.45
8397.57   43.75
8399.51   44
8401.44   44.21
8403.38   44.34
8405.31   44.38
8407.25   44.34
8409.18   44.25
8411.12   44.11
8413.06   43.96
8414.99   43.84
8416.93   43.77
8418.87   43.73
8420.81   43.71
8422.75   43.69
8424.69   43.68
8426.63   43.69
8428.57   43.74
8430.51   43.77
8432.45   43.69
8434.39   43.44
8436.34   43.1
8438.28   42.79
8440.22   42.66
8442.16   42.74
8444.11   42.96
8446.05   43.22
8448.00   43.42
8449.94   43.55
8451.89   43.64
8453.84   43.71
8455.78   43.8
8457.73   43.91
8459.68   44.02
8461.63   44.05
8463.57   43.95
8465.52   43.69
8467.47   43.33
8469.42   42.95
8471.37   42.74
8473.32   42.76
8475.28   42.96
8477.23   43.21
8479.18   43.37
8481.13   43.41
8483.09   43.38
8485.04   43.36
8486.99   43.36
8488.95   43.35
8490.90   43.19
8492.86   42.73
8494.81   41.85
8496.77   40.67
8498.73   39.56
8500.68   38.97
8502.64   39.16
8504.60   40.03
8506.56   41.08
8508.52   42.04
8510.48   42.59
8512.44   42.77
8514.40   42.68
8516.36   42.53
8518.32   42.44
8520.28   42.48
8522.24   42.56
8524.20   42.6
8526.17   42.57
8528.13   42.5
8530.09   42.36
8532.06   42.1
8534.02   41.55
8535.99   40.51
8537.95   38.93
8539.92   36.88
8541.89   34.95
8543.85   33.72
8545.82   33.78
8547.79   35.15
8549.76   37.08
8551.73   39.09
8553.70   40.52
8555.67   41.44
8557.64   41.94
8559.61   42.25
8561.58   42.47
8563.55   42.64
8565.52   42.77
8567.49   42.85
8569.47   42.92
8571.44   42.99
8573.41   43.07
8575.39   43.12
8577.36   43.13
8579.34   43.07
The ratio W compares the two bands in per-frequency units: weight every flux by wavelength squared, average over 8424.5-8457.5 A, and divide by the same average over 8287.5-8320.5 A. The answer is 1.00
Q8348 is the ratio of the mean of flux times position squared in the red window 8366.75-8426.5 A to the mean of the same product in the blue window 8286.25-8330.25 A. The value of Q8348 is 1.0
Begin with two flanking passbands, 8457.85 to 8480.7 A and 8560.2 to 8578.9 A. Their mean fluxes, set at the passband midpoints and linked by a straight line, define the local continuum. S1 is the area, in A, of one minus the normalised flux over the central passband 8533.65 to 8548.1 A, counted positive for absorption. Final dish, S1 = 2.1 A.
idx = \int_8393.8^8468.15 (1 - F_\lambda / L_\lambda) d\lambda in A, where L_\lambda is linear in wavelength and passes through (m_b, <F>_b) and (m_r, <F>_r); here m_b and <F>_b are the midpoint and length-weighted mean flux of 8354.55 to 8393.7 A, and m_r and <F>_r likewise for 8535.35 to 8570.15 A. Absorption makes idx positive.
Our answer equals -2.3 A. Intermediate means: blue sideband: 43.8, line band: 43.7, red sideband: 39.4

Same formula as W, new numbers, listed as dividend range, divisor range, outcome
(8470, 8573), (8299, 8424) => 0.98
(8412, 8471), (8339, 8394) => 1.01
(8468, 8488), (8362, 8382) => 1.01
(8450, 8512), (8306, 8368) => 1.00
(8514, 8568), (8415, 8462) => 0.95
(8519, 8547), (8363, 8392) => 0.94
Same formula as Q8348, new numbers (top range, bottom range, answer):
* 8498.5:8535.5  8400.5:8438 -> 0.97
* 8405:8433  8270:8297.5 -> 1.00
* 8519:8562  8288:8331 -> 0.95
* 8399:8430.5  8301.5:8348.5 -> 1.02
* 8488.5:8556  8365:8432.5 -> 0.95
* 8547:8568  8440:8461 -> 0.96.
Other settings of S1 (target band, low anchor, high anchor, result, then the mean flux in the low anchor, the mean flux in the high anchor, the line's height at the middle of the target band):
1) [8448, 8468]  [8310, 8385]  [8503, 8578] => -0.72 A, 43.9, 41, 42.2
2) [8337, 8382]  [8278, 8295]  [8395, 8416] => 0.56 A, 45.4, 44.1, 44.6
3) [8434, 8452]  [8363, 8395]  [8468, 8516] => -0.13 A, 43.7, 42.2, 42.8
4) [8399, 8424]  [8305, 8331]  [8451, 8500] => -0.32 A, 44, 43.1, 43.5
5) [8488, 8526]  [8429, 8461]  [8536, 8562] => -1.32 A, 43.4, 38.3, 40.4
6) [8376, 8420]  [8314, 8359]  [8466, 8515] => -0.52 A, 43.9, 42.2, 43.2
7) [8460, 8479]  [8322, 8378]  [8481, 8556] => -0.76 A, 43.9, 40.7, 41.6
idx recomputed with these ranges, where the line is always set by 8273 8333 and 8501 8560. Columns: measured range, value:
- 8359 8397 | -0.4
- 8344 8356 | -0.1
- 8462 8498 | -1.5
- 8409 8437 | -0.9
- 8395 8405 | -0.3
